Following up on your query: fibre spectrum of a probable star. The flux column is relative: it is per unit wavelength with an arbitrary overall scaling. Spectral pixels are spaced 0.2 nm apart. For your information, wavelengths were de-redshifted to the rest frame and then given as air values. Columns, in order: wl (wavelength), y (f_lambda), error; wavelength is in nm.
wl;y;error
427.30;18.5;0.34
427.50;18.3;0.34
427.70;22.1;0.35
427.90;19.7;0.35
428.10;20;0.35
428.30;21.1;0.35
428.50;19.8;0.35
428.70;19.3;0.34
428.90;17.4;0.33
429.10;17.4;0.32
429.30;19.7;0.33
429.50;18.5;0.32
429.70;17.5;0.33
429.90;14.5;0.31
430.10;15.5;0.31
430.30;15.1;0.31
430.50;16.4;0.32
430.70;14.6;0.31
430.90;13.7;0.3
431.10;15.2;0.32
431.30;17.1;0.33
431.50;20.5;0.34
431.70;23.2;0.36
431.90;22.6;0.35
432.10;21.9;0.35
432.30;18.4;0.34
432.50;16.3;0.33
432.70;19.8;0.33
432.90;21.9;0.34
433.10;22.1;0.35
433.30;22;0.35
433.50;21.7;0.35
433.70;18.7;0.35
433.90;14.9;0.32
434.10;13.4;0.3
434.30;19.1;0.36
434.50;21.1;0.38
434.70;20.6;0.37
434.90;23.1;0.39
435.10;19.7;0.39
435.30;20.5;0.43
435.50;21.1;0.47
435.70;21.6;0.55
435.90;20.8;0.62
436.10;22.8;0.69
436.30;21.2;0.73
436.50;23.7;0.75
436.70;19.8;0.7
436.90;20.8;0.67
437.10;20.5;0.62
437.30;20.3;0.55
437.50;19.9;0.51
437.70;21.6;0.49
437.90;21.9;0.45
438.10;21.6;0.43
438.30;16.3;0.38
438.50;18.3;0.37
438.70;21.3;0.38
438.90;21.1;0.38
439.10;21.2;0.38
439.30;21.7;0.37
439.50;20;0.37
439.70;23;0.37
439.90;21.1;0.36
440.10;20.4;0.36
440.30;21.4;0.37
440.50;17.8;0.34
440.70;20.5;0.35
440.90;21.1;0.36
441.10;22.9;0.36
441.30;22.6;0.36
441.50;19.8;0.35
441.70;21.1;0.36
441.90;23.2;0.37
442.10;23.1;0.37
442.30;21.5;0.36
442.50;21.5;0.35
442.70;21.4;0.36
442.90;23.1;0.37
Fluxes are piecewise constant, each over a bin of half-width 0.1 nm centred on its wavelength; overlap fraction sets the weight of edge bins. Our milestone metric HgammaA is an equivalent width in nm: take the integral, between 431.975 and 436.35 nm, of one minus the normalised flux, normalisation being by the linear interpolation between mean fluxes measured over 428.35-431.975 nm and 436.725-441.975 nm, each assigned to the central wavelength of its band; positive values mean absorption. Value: -0.25 nm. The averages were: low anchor 17.7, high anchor 20.8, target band 20.1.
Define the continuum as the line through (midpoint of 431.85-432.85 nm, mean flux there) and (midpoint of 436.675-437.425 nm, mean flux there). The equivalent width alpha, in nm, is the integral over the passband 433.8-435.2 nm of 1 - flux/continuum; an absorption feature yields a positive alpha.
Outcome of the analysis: 0.08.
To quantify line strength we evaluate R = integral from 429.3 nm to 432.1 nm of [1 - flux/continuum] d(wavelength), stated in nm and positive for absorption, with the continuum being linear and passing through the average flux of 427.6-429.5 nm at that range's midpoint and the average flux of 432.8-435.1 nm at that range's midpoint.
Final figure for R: 0.31 nm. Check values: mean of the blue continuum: 19.6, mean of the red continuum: 19.9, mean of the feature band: 17.5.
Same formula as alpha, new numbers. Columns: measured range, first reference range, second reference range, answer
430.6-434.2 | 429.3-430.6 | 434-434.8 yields -0.233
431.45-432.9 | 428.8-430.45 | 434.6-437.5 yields -0.149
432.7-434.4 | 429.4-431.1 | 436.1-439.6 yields -0.136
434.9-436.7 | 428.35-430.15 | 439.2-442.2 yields -0.143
